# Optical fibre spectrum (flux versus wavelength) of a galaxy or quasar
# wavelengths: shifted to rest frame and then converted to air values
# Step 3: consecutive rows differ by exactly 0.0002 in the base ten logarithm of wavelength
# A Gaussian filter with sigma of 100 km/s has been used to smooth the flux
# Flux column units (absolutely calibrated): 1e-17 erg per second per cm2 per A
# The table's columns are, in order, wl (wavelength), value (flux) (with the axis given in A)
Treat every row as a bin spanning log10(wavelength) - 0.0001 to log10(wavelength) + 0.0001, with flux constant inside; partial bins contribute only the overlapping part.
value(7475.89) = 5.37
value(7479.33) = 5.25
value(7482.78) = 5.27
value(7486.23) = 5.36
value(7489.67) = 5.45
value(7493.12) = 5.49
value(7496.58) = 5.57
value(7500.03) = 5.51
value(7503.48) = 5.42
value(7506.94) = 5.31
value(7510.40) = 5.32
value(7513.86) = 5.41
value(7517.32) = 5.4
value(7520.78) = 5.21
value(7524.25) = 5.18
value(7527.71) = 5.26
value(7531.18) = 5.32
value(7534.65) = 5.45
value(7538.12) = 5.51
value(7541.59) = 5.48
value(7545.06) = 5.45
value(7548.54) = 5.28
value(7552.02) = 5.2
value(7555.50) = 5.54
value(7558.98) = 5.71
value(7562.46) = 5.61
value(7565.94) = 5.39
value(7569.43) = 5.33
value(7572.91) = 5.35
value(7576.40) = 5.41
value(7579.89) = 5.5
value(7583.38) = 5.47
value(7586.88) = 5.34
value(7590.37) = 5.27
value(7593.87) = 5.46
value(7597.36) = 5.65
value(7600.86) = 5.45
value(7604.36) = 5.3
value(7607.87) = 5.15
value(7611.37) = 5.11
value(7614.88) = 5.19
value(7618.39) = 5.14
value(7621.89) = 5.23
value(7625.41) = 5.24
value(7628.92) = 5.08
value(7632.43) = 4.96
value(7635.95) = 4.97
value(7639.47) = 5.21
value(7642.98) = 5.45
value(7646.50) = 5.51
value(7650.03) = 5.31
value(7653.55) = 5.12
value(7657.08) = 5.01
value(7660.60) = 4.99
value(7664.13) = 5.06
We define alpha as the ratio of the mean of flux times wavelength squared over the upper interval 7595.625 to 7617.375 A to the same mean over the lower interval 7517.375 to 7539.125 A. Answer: 1.02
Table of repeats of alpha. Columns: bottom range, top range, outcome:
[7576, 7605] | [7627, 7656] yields 0.97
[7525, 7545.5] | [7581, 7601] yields 1.02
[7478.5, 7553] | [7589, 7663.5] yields 1.00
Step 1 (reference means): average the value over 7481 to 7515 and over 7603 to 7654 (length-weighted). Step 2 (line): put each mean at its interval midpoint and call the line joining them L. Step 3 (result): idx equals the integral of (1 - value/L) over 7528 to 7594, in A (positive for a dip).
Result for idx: -1.4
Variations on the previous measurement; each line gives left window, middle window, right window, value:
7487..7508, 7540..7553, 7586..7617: 0.08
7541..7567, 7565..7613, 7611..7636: -0.73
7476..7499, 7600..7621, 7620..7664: 0.01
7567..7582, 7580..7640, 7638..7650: 1.51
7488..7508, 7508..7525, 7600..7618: 0.35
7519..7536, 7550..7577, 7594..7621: -0.79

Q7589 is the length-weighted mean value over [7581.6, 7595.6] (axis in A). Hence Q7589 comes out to 5.38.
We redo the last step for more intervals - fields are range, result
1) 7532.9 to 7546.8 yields 5.47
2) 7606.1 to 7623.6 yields 5.16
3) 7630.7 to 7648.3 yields 5.22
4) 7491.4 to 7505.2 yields 5.5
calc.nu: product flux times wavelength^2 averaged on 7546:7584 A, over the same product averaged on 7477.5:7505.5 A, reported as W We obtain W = 1.0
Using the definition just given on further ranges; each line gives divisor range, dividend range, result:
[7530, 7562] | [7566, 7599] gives 1.00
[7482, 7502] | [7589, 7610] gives 1.02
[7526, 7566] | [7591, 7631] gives 0.99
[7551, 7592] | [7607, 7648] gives 0.97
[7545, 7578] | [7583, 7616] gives 0.99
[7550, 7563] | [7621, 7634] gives 0.95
